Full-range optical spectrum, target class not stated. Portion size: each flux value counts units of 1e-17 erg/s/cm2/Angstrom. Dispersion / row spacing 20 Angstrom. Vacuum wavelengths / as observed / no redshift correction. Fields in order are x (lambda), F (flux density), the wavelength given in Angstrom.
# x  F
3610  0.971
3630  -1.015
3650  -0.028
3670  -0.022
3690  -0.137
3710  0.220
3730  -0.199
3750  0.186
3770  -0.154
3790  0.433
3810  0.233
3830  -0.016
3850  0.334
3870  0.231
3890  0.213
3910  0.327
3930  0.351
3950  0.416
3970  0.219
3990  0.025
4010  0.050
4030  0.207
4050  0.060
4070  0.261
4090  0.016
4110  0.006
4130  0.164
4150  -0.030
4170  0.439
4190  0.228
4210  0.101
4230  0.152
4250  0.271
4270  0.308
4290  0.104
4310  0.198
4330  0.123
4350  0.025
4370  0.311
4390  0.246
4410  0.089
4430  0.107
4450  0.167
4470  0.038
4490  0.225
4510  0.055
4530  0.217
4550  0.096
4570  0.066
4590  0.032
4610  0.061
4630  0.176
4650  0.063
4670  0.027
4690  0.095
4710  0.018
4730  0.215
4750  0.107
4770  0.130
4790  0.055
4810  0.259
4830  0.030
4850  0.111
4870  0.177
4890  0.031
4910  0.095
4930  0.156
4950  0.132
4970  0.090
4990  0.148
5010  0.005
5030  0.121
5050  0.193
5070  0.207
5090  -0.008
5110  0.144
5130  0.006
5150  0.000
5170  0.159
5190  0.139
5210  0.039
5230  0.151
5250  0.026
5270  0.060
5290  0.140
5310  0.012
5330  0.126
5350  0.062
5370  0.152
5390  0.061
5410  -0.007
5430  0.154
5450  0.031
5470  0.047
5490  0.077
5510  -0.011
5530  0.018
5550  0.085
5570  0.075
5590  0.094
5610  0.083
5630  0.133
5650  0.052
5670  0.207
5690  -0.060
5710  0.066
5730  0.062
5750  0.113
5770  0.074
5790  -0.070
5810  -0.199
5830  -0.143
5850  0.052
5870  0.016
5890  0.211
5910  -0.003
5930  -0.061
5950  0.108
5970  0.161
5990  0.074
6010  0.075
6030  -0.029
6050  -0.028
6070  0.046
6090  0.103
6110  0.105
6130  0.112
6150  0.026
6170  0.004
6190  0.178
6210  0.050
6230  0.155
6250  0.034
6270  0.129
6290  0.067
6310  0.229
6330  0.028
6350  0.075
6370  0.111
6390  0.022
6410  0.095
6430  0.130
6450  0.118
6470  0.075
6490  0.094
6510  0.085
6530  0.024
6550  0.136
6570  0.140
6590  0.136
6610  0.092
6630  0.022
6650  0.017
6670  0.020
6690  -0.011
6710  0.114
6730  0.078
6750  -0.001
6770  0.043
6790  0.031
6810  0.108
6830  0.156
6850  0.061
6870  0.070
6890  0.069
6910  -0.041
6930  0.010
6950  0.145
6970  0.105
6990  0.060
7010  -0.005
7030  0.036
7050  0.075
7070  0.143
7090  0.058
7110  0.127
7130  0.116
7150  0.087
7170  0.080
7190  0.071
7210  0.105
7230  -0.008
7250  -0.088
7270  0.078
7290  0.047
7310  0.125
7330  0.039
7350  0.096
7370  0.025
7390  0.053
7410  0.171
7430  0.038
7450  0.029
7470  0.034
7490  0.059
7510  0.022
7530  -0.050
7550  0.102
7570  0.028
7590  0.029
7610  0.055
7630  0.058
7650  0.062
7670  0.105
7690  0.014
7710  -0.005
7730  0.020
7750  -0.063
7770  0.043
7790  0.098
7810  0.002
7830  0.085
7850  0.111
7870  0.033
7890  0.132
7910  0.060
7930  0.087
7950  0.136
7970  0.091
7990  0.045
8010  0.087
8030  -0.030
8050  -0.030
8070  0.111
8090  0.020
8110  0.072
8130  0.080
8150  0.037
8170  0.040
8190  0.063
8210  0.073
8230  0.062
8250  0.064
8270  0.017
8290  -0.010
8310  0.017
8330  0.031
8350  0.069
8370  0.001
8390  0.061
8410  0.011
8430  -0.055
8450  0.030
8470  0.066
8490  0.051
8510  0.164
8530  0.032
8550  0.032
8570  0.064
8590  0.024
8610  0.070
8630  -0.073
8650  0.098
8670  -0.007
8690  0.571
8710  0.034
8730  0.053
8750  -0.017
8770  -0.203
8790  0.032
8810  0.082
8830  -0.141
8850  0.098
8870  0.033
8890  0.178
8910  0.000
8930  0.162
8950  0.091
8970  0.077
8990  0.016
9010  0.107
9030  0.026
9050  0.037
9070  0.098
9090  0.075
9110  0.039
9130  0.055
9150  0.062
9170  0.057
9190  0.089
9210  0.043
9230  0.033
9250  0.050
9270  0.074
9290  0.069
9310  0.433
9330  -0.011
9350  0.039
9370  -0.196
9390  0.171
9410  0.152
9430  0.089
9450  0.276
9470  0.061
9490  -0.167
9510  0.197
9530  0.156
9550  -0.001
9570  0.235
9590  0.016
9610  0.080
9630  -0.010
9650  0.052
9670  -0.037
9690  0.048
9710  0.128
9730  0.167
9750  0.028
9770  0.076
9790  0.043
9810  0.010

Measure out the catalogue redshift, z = 1.330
